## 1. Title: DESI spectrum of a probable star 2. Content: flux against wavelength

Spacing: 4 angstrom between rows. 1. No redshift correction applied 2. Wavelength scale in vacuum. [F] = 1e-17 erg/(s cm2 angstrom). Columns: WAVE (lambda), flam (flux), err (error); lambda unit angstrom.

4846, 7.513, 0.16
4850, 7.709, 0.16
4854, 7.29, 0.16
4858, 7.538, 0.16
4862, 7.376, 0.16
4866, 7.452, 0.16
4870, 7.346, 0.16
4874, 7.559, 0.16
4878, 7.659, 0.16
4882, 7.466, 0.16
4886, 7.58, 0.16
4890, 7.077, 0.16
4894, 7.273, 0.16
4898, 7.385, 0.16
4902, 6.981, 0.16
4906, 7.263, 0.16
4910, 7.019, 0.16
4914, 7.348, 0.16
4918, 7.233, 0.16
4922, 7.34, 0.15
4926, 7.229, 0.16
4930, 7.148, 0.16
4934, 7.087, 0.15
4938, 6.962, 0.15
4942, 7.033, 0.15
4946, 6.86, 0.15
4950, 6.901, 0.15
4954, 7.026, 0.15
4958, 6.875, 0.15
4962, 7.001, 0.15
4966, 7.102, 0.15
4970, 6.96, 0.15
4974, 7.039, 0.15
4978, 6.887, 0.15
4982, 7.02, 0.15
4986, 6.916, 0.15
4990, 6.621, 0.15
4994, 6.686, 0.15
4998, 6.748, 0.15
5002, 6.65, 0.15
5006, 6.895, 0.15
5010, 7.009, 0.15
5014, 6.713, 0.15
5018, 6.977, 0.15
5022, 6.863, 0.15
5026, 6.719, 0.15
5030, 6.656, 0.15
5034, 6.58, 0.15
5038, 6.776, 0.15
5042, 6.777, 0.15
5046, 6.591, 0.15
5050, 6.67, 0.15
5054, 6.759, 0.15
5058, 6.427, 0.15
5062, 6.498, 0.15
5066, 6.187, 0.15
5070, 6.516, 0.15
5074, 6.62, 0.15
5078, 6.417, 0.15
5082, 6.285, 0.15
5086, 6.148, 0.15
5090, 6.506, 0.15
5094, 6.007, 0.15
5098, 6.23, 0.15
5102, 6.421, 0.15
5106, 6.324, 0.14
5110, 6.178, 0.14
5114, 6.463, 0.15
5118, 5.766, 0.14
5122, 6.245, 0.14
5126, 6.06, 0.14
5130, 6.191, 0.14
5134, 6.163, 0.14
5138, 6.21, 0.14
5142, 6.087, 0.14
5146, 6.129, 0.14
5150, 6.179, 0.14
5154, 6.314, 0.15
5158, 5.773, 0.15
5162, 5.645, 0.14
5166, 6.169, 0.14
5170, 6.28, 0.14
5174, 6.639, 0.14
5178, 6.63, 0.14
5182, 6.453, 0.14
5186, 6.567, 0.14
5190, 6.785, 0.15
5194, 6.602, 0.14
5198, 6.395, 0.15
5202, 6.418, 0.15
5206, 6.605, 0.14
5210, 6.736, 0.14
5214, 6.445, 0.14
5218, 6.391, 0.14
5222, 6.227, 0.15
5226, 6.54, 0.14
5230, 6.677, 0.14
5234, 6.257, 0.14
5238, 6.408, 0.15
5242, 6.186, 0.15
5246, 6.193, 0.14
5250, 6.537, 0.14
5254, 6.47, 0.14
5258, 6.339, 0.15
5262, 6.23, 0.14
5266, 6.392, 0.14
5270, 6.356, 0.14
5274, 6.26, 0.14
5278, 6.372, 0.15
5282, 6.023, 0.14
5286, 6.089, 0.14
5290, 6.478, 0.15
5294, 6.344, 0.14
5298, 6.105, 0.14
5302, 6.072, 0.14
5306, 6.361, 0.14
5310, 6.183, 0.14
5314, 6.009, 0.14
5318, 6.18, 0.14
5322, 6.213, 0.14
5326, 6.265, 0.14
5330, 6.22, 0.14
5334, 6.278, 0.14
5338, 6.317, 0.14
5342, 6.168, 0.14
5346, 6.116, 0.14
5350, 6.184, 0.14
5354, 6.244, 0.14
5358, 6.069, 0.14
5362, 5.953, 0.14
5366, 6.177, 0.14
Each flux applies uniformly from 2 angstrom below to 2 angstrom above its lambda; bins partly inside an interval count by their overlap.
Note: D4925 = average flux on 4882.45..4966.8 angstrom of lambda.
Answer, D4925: 7.14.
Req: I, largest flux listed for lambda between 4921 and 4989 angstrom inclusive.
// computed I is 7.34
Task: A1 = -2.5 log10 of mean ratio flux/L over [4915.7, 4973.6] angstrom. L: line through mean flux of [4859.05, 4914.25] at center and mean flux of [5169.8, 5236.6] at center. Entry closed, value 0.02 mag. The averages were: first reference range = 7.34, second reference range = 6.51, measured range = 7.06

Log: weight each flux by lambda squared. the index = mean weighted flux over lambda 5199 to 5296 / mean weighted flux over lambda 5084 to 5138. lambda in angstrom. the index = 1.08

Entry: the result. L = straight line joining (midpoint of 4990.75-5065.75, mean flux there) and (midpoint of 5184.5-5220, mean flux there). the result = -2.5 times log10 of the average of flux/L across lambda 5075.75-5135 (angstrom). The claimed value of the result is 0.07 mag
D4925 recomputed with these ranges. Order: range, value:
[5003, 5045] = 6.79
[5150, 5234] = 6.41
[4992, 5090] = 6.63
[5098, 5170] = 6.14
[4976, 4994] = 6.84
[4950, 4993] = 6.94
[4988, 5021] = 6.79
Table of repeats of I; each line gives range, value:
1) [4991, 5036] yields 7.009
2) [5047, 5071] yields 6.759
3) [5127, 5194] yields 6.785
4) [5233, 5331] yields 6.537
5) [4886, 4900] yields 7.58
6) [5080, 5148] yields 6.506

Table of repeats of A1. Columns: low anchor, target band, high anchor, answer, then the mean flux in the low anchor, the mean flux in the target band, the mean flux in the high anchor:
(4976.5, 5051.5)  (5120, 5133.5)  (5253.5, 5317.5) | 0.067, 6.78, 6.17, 6.25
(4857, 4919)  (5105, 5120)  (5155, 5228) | 0.081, 7.35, 6.17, 6.4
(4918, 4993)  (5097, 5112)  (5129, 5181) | 0.018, 7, 6.29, 6.19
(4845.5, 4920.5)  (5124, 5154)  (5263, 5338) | 0.088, 7.37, 6.16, 6.24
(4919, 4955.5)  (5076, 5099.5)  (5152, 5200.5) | 0.060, 7.07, 6.27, 6.35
